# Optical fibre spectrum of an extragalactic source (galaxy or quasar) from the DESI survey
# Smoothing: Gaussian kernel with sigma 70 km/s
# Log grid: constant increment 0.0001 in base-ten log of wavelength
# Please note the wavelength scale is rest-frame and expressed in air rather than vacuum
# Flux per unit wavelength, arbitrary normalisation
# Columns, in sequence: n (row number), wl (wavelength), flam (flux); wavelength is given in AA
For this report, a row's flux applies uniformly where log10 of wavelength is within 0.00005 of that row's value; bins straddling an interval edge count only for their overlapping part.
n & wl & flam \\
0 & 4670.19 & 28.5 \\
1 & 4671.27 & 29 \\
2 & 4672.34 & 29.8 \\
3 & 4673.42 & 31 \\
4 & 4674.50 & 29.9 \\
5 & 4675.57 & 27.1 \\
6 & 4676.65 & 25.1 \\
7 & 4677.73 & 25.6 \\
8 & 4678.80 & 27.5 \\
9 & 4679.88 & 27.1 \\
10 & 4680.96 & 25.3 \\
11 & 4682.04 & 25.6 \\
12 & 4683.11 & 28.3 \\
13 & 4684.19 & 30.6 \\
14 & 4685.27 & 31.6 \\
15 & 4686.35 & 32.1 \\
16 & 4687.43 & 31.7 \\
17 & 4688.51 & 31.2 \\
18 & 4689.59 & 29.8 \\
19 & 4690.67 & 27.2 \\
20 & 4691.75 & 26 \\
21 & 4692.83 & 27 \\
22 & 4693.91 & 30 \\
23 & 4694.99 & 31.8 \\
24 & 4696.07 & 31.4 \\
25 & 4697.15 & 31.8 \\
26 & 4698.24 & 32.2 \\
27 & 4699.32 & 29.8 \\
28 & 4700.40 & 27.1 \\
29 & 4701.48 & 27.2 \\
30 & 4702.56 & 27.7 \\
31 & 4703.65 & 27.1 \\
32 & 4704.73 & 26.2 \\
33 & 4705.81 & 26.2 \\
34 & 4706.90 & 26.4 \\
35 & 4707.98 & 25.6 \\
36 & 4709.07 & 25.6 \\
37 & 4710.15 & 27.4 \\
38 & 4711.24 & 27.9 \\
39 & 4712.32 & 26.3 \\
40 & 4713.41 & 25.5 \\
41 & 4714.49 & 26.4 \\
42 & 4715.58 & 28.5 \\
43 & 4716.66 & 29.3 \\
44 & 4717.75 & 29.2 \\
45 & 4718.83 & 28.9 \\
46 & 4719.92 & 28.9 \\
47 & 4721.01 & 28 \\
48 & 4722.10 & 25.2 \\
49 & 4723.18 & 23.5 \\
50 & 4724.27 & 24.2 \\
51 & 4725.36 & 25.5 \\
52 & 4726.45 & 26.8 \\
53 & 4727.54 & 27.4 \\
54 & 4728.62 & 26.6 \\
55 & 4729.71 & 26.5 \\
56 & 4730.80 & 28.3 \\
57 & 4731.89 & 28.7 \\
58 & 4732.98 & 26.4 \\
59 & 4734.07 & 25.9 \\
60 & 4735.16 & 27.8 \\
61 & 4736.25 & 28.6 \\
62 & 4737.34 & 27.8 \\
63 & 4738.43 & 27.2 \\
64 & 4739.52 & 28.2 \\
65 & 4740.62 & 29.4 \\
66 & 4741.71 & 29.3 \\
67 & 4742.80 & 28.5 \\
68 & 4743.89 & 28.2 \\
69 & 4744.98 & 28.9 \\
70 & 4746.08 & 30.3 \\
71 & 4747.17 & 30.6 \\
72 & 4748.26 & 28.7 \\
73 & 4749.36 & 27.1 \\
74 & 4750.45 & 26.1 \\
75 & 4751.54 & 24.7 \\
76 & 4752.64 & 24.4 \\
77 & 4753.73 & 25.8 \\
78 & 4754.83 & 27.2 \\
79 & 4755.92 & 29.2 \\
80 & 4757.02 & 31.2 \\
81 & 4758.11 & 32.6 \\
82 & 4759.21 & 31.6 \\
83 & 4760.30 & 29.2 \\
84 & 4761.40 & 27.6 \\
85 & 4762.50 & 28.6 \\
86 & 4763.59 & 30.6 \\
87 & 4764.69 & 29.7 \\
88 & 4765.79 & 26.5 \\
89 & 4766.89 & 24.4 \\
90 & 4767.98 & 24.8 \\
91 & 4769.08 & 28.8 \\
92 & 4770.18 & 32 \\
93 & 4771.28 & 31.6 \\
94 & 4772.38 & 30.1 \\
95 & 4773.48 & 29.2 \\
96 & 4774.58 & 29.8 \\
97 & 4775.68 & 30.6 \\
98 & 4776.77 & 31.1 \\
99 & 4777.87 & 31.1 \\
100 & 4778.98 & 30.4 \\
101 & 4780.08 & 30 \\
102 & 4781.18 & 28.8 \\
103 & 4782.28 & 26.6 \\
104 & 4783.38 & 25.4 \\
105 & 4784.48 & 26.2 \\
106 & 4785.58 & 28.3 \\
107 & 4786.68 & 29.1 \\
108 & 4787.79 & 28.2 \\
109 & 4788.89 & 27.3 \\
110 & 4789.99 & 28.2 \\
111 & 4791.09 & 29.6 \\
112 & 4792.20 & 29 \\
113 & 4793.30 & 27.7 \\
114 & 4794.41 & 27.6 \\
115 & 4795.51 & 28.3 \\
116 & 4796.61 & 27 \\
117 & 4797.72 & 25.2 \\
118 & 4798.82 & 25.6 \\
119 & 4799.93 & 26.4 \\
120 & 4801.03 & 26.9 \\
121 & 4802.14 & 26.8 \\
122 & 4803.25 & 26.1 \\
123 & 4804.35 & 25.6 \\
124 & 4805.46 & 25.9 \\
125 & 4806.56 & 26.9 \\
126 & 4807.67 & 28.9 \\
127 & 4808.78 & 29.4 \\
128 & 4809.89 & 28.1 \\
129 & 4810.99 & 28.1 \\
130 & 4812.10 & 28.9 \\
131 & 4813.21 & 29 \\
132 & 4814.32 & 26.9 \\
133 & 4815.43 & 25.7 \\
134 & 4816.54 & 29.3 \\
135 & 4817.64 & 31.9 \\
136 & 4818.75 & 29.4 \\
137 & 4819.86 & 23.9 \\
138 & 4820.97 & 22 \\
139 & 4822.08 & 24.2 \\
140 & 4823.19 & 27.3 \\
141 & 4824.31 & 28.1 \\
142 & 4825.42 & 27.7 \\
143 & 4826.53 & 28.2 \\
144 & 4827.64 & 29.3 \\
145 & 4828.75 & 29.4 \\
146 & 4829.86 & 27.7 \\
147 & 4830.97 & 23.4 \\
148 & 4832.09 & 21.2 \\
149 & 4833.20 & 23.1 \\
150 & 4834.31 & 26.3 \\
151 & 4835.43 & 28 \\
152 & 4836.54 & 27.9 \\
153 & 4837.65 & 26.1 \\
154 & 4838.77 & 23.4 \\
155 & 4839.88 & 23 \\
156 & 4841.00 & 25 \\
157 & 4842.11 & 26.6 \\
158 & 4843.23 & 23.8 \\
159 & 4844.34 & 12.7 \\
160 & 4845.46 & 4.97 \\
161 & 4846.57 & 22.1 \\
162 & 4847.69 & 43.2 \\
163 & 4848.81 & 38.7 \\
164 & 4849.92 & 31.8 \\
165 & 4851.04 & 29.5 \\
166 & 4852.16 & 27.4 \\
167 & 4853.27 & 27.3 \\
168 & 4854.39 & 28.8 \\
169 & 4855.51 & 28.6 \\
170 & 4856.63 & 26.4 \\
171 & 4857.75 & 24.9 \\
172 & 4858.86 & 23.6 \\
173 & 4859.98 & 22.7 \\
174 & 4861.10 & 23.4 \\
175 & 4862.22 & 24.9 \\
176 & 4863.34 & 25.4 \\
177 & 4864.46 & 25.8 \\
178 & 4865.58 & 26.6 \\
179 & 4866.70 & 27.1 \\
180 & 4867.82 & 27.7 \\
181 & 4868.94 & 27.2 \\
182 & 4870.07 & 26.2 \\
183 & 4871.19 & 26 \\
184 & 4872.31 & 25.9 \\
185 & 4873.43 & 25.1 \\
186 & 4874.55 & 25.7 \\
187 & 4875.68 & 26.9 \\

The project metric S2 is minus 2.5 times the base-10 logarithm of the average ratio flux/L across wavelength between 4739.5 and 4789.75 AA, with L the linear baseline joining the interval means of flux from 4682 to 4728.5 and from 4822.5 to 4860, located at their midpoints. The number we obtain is -0.06 mag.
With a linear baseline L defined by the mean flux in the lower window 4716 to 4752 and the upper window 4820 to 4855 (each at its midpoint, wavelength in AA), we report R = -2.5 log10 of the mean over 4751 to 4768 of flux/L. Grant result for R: -0.03 mag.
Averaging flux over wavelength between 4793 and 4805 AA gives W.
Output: 26.6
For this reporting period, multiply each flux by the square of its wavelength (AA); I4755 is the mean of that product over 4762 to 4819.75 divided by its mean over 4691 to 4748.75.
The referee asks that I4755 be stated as 1.04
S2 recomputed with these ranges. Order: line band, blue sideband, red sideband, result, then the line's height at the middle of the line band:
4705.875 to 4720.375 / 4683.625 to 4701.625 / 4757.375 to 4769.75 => 0.09 mag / 29.6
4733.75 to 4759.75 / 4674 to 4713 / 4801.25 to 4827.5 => -0.02 mag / 27.8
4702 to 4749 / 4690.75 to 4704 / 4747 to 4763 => 0.05 mag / 28.7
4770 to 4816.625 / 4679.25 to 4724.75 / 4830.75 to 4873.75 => -0.06 mag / 26.6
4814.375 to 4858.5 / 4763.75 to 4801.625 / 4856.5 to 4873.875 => 0.01 mag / 26.5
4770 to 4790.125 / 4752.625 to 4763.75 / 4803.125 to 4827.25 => -0.03 mag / 28.4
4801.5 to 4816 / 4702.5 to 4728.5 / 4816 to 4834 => -0.03 mag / 26.7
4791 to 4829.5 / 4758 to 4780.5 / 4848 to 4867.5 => 0.04 mag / 28.5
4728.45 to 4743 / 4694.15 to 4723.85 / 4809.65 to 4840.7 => -0.01 mag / 27.6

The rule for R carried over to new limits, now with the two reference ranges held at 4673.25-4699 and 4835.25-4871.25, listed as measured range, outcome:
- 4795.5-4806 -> 0.03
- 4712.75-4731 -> 0.06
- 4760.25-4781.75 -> -0.07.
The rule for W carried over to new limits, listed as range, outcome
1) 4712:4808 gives 27.9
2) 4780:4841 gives 27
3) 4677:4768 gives 28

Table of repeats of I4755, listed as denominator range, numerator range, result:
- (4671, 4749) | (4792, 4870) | 0.99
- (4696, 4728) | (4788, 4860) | 1.02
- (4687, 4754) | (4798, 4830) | 1.02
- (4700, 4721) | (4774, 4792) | 1.09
